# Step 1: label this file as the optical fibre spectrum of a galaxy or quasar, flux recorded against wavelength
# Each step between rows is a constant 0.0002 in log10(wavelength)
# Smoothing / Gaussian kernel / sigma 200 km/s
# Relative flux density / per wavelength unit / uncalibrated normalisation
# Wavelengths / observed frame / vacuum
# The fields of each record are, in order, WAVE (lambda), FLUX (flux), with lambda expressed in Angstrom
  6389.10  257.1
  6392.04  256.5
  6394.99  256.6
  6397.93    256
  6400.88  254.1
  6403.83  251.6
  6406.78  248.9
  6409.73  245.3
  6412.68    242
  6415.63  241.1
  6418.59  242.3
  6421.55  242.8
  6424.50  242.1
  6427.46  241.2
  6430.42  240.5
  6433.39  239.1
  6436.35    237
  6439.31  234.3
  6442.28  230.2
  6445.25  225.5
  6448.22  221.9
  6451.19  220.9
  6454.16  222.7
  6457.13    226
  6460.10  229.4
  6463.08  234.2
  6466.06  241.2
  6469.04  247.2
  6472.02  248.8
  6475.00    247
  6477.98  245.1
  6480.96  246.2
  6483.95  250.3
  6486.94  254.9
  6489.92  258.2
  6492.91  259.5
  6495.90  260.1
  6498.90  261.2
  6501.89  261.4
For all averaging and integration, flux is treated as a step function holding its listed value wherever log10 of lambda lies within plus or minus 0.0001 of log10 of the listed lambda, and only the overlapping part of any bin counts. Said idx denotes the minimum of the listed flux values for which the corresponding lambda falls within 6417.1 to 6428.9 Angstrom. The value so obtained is 241.2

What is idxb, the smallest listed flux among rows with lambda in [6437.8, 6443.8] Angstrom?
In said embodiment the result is 230.2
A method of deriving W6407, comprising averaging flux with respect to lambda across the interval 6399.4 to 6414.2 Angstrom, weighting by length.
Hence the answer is 248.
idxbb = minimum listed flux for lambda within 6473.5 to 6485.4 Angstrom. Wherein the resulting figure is 245.1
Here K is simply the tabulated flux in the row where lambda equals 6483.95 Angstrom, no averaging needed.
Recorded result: 250.3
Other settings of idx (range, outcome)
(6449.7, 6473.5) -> 220.9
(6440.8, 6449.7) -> 221.9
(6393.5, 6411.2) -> 245.3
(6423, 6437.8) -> 237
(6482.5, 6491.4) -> 250.3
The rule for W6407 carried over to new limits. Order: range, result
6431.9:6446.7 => 233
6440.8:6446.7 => 228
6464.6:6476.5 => 246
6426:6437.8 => 239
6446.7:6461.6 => 224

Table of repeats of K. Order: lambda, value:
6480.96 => 246.2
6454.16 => 222.7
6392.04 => 256.5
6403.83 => 251.6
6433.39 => 239.1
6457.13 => 226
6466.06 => 241.2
